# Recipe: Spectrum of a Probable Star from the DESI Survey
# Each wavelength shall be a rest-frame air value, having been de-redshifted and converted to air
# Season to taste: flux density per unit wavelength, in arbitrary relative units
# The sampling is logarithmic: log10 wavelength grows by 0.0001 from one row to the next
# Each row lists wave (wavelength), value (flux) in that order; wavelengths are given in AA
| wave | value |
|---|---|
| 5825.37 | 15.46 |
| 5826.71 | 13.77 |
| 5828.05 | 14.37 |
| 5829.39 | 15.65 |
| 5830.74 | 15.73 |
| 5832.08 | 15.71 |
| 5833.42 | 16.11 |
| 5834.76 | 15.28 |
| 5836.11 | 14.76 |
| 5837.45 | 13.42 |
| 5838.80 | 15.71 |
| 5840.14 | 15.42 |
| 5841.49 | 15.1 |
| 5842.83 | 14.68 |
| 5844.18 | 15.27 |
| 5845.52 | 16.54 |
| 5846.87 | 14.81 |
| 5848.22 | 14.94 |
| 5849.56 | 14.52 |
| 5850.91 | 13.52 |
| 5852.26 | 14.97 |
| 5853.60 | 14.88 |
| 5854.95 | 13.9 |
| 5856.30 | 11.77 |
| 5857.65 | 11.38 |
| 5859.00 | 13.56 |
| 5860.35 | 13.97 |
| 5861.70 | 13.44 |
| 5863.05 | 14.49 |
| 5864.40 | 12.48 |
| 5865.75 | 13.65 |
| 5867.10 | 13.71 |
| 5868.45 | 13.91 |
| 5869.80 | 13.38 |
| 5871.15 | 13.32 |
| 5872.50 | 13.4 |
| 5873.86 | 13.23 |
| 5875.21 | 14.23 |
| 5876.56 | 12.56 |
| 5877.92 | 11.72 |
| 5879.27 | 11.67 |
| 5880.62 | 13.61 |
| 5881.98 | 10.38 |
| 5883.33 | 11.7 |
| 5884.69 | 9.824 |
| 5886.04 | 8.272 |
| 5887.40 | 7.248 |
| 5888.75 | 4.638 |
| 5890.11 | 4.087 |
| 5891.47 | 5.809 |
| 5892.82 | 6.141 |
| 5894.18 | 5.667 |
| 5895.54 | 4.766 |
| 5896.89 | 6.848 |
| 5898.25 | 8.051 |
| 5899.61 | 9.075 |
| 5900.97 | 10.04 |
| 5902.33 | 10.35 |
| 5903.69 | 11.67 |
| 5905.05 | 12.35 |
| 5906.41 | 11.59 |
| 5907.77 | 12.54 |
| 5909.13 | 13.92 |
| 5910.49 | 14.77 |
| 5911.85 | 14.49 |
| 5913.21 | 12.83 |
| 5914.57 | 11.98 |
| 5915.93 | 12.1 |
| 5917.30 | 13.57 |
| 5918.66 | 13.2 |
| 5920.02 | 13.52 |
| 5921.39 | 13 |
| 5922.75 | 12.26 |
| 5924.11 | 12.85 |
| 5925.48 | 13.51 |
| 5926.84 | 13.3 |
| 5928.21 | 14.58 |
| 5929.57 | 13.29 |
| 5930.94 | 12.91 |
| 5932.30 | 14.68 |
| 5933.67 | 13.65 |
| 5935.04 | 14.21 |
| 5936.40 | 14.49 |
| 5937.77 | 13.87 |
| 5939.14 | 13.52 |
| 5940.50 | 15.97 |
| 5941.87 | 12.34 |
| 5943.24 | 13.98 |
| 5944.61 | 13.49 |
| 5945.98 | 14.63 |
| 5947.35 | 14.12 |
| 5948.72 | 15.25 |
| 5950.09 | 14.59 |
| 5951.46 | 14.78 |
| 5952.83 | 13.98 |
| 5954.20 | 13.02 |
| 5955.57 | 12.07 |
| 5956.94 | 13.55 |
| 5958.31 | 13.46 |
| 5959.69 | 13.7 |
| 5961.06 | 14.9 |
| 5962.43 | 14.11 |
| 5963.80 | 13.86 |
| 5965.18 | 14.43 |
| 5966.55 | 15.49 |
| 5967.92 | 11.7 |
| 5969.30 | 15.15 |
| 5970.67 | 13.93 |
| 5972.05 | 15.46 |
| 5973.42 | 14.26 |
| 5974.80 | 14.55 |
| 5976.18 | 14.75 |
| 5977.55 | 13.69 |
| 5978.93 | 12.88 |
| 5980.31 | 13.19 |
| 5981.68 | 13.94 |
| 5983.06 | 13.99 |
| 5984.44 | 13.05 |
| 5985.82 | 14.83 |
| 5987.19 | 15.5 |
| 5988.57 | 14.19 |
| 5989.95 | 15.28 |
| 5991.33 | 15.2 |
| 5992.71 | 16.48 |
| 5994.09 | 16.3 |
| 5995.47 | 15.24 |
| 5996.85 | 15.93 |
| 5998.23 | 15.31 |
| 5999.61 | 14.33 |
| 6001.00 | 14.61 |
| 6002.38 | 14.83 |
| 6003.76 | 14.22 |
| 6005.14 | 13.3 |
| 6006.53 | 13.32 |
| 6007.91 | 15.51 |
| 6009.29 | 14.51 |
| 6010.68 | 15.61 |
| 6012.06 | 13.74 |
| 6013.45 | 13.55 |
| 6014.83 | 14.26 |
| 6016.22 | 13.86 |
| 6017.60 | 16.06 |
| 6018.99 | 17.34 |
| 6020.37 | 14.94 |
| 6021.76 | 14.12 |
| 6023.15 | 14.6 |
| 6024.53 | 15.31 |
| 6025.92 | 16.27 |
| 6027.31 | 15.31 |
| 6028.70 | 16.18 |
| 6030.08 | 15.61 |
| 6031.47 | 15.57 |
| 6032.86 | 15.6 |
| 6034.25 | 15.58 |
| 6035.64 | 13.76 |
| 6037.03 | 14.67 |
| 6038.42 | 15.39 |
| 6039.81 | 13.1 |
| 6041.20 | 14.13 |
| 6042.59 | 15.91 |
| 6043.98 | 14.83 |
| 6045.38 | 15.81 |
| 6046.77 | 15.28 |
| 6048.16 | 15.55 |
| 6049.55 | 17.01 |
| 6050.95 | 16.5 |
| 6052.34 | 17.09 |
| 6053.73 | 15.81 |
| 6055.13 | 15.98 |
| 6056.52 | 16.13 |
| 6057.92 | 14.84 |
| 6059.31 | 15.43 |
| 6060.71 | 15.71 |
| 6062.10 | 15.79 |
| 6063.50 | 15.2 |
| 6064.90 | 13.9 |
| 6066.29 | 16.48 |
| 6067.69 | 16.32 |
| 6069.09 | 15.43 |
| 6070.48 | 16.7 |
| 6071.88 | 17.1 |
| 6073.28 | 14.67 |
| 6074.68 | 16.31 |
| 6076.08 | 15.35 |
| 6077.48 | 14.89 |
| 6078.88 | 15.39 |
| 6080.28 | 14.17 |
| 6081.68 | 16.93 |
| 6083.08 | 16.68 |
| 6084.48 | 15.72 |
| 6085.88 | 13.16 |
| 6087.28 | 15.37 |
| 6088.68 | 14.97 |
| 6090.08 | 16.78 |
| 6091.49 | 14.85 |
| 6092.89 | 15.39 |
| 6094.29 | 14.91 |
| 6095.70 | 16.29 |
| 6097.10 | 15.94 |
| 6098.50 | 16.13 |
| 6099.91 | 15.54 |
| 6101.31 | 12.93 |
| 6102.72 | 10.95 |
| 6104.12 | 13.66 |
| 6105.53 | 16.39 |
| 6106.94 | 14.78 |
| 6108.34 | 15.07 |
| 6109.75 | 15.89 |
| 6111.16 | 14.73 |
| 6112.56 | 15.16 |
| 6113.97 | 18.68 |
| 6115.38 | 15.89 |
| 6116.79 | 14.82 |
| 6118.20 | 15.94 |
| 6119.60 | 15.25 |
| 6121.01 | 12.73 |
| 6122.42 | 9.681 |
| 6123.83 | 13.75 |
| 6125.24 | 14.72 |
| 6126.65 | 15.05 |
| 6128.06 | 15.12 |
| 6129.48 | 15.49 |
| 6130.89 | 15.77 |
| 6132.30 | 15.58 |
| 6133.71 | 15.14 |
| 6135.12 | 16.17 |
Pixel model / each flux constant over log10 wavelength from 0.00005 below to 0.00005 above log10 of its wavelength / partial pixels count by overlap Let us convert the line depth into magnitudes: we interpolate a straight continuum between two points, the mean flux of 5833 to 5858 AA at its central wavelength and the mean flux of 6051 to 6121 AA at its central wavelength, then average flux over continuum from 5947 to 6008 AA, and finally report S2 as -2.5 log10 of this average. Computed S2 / 0.05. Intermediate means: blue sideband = 14.6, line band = 14.4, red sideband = 15.4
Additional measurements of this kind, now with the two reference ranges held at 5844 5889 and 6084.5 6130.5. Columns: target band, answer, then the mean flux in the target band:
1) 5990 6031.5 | -0.073 mag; 15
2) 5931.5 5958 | -0.039 mag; 14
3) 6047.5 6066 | -0.095 mag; 15.8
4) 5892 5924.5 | 0.188 mag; 11.1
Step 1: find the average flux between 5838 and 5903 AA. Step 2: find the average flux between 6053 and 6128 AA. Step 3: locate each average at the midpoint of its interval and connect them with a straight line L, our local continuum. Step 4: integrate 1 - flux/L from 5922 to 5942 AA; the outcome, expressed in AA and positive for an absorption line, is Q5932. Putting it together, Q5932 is -1.5 AA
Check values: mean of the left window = 11.8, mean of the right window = 15.2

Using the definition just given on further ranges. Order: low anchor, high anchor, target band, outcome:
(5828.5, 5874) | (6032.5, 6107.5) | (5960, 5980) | 0.9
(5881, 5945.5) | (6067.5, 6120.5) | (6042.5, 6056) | -1.5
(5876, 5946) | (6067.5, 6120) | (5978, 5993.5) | -1.5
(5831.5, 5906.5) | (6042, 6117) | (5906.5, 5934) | -0.8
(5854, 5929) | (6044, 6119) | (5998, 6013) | -0.6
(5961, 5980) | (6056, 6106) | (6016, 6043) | -0.7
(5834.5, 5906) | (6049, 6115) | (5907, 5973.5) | -3.3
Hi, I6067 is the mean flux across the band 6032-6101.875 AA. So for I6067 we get 15.5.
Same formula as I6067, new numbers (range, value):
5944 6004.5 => 14.4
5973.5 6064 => 15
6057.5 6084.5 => 15.7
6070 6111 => 15.3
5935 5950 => 14.2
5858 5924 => 11.3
